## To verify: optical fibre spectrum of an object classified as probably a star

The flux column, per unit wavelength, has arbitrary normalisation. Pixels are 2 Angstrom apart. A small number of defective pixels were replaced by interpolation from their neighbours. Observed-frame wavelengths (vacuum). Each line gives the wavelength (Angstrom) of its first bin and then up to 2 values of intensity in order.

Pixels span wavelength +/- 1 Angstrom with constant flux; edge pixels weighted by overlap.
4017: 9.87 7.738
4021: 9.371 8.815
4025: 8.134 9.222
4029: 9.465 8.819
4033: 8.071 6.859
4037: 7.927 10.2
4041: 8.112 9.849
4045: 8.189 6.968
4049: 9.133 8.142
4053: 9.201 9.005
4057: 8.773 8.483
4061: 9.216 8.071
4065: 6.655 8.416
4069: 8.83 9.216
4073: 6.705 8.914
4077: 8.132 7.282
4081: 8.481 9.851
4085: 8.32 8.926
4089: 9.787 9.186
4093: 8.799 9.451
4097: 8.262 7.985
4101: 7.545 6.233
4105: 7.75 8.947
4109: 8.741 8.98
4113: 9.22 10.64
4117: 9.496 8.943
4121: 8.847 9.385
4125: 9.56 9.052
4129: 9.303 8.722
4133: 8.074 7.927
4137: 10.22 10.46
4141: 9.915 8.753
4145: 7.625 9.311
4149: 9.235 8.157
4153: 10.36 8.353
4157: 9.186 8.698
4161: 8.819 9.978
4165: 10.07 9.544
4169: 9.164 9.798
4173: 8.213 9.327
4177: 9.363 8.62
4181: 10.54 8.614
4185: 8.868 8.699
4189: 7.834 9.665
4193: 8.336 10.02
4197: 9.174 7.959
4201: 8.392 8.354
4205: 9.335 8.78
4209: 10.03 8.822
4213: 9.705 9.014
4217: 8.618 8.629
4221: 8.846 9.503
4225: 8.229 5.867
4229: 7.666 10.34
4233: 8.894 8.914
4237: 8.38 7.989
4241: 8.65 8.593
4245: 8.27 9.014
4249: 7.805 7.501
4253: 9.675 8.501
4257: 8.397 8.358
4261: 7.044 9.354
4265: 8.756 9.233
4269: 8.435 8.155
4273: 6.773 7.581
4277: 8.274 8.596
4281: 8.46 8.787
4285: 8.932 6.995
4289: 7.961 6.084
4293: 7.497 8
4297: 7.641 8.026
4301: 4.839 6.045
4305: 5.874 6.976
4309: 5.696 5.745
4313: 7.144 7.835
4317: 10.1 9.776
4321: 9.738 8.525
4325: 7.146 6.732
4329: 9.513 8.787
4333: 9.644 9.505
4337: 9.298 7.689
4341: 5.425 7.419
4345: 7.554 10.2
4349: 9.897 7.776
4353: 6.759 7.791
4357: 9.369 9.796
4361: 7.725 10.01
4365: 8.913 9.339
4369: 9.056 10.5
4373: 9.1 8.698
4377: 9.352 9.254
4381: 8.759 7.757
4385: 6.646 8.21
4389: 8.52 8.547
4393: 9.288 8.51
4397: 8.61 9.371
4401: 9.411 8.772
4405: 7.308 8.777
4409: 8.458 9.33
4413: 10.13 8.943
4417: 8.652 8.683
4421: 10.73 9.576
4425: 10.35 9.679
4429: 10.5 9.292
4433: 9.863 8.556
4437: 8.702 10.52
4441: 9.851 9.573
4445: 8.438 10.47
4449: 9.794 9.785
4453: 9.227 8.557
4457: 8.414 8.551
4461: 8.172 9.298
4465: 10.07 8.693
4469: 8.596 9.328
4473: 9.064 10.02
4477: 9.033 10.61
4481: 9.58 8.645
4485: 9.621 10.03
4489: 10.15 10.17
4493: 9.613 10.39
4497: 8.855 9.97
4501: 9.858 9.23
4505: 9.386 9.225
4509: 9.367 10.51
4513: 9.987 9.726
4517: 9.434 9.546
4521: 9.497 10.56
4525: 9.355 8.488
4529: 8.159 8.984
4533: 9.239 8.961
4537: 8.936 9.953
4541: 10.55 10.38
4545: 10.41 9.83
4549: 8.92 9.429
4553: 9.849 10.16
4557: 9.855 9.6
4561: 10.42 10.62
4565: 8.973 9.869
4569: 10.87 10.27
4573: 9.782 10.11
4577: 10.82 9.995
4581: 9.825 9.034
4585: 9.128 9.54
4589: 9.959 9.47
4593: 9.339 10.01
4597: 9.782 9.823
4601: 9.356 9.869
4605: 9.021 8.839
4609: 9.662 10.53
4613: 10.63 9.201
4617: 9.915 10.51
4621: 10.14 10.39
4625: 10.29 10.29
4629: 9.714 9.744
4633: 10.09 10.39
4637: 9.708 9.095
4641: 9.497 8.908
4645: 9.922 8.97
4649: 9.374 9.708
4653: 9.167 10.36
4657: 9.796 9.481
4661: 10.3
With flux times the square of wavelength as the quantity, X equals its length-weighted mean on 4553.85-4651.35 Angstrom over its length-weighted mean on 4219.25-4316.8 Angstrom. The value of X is 1.4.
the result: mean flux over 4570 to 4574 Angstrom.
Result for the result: 10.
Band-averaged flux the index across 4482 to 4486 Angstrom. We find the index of 9.13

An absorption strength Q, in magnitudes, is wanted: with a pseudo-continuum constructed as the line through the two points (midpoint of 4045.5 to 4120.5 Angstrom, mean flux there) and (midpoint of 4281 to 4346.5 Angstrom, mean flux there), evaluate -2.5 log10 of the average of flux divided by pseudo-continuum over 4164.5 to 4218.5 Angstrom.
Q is -0.11 mag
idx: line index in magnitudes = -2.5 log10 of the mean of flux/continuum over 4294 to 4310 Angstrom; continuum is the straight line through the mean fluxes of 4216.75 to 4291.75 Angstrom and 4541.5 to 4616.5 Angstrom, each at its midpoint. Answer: 0.27 mag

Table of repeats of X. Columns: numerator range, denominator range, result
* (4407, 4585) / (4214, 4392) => 1.26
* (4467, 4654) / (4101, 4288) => 1.31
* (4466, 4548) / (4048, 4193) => 1.29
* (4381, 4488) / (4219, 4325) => 1.23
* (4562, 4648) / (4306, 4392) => 1.31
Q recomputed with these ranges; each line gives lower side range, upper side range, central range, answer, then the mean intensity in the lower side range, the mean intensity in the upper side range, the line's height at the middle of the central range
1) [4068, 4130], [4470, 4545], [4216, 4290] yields 0.085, 8.73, 9.59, 9.06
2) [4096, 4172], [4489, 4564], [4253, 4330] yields 0.178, 8.98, 9.67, 9.26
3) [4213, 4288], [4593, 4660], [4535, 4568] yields -0.038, 8.42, 9.76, 9.49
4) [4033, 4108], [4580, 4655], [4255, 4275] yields 0.079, 8.42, 9.71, 8.88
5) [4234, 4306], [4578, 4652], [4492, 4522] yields -0.053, 7.98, 9.72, 9.18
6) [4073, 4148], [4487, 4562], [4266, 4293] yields 0.146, 8.81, 9.65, 9.15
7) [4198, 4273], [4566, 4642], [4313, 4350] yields 0.043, 8.57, 9.86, 8.91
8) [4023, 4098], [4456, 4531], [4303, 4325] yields 0.188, 8.57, 9.43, 9.08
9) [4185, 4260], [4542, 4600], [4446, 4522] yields 0.009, 8.67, 9.86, 9.57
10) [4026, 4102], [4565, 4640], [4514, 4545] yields 0.022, 8.54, 9.85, 9.67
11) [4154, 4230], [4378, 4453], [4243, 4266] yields 0.067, 8.91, 9.13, 8.97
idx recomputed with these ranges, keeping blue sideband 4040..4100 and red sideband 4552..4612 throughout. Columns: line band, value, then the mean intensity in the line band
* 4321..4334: 0.08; 8.49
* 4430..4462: 0.03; 9.24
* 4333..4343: 0.14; 8.09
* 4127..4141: -0.06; 9.17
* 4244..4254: 0.07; 8.45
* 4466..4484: 0.03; 9.29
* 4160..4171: -0.09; 9.54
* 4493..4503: -0.01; 9.7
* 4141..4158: -0.02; 8.93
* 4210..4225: -0.01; 8.97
